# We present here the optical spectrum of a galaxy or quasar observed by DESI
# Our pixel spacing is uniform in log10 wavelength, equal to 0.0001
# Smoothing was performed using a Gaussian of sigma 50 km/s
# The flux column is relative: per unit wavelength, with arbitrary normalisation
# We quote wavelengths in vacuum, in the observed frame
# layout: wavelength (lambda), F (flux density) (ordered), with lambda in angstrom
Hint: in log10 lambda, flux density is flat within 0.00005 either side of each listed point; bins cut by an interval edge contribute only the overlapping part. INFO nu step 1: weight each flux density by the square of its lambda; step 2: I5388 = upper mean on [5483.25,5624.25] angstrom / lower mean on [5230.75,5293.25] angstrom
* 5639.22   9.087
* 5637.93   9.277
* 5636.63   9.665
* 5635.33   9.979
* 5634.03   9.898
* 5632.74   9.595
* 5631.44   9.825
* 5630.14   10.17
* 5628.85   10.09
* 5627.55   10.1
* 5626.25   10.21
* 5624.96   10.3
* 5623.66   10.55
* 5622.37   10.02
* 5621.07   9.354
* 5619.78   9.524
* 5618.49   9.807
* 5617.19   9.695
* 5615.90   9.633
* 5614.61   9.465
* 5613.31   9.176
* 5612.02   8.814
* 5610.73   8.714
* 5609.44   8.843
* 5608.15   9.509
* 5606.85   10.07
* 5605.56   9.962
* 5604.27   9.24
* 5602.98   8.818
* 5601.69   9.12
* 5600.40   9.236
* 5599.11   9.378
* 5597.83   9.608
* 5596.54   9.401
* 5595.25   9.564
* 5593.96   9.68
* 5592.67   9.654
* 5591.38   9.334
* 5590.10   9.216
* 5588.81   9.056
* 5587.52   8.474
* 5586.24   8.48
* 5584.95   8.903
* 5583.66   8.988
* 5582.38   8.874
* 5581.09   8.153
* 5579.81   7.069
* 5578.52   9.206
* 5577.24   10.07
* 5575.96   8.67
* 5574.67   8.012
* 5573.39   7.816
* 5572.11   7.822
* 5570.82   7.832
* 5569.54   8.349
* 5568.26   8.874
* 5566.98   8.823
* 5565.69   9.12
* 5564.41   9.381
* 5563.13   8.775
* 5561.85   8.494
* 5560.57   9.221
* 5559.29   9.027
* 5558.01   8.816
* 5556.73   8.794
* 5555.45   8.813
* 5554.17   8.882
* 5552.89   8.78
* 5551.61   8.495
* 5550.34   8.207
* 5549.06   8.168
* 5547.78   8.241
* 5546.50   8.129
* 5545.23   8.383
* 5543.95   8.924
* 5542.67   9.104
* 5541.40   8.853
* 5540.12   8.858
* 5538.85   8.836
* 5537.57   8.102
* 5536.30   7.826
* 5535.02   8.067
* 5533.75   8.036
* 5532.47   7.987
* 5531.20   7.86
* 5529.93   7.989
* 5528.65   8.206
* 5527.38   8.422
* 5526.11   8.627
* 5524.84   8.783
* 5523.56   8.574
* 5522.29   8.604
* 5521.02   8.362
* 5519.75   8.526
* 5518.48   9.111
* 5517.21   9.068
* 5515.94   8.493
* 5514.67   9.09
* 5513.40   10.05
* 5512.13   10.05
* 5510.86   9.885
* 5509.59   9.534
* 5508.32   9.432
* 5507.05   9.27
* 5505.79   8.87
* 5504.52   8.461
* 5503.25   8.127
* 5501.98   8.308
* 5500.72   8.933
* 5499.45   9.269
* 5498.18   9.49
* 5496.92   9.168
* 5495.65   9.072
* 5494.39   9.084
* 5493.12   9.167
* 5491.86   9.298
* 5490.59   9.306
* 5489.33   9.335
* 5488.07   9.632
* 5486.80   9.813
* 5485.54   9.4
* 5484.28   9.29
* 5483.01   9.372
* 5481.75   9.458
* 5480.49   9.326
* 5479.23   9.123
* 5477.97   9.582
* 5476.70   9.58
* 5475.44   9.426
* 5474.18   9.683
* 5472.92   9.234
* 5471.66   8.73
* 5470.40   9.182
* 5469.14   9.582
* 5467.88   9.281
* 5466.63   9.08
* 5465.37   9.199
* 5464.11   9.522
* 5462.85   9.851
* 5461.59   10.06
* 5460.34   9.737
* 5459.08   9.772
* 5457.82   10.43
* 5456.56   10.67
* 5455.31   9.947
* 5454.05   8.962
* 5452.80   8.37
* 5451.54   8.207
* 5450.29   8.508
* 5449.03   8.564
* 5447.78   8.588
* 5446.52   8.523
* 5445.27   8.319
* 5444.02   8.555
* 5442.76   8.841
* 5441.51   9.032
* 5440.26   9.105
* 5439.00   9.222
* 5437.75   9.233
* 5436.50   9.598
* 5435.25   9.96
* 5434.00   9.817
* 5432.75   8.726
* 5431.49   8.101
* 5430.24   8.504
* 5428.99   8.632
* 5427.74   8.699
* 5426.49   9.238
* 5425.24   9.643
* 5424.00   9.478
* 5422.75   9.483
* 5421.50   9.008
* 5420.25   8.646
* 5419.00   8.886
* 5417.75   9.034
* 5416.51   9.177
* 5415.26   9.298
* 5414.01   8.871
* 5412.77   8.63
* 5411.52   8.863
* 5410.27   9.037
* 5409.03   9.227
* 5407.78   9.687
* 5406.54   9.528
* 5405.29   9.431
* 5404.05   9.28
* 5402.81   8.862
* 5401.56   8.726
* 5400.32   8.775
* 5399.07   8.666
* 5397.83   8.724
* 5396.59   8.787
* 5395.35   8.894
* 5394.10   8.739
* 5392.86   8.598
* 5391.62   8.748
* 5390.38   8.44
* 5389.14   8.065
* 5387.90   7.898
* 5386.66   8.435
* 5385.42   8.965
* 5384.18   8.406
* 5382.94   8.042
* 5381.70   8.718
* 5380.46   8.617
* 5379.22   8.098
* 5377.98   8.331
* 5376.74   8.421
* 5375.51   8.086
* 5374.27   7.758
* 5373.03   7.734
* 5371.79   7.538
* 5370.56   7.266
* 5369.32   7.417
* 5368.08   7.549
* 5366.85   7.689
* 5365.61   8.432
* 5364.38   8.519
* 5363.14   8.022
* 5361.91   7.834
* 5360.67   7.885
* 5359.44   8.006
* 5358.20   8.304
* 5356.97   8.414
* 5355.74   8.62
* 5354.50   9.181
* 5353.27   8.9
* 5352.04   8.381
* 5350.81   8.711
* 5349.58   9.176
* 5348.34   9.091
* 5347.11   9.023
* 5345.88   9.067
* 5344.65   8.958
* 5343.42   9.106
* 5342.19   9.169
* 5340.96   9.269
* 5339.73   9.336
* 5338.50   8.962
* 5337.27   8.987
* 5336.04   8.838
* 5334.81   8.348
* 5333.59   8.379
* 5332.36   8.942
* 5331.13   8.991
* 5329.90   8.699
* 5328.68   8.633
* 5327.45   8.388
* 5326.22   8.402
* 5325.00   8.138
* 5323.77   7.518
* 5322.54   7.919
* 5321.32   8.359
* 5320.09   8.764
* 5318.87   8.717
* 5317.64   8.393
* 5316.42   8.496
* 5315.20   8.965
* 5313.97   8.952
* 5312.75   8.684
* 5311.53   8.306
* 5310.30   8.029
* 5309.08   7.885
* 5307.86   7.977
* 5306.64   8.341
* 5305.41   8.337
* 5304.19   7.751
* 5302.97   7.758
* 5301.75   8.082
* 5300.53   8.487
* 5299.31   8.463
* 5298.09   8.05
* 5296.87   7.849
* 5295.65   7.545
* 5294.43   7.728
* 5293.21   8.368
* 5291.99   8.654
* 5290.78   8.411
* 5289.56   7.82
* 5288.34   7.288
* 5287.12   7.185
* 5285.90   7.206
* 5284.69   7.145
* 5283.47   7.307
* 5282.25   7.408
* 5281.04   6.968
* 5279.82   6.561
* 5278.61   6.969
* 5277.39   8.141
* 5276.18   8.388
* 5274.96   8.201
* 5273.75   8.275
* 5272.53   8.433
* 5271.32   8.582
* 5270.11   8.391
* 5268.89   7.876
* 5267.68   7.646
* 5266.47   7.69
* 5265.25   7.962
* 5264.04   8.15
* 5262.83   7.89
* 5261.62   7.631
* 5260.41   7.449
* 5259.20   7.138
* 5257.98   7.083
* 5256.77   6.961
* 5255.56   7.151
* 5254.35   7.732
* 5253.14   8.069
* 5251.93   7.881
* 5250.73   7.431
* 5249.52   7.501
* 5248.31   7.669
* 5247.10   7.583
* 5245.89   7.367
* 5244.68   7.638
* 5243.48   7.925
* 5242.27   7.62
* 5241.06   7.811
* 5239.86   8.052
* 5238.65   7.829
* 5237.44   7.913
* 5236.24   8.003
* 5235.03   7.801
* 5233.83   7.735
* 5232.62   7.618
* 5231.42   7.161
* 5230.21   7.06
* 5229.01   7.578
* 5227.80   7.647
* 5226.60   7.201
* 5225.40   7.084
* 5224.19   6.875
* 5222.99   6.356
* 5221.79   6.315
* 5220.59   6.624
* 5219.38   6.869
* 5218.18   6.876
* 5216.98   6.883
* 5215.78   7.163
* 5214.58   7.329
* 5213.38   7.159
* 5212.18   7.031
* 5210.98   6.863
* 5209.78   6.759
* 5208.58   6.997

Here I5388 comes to 1.29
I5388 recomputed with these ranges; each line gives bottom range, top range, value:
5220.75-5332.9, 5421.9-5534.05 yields 1.25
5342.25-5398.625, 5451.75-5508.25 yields 1.16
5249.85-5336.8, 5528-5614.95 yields 1.21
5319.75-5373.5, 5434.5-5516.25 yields 1.15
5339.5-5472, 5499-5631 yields 1.08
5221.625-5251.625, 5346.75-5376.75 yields 1.15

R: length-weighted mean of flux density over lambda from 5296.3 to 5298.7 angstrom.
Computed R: 7.95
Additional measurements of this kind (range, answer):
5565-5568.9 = 8.94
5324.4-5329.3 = 8.4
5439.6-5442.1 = 9.05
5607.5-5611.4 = 9.02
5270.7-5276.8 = 8.38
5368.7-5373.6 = 7.48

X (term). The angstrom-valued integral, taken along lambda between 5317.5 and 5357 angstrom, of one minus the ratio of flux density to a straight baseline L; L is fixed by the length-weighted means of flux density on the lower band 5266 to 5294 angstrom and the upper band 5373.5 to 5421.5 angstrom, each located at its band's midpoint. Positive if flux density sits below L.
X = -2.3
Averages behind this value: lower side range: 7.78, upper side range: 8.72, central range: 8.73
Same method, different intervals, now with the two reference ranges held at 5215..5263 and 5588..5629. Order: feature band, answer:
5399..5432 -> -2.39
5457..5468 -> -1.28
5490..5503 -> -0.29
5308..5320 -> -1.00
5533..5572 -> 2.57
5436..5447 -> -0.48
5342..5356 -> -1.60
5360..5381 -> 0.53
